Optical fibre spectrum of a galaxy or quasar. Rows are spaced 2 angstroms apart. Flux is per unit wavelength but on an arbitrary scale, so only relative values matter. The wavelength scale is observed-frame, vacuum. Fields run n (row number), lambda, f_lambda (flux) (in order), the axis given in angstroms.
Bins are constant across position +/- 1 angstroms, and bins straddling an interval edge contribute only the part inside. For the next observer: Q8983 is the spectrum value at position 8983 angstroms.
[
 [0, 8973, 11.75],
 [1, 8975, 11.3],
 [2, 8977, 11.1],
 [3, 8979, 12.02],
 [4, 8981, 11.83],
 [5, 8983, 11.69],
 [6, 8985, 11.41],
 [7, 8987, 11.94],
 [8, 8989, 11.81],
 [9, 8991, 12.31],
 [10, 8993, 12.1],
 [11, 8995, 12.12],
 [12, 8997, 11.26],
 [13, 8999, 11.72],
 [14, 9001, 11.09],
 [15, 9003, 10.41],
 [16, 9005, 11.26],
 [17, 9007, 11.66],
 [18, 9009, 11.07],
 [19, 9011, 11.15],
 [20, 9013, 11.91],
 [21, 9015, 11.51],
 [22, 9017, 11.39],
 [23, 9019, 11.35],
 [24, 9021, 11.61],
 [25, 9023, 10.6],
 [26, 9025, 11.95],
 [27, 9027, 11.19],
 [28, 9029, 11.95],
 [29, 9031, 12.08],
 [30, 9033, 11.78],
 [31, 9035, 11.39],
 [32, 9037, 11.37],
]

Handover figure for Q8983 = 11.69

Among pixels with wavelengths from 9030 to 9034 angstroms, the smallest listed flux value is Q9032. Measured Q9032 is 11.78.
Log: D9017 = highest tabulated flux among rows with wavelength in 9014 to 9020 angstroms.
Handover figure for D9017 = 11.51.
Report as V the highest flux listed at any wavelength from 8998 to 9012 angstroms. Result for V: 11.72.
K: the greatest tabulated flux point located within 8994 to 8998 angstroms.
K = 12.12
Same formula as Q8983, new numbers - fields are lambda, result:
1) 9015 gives 11.51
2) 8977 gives 11.1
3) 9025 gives 11.95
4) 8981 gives 11.83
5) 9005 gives 11.26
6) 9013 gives 11.91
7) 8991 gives 12.31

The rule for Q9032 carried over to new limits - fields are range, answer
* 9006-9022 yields 11.07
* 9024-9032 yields 11.19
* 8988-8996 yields 11.81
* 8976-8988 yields 11.1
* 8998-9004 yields 10.41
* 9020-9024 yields 10.6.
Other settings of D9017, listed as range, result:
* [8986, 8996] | 12.31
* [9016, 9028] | 11.95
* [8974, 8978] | 11.3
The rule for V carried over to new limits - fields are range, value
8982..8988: 11.94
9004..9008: 11.66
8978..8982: 12.02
